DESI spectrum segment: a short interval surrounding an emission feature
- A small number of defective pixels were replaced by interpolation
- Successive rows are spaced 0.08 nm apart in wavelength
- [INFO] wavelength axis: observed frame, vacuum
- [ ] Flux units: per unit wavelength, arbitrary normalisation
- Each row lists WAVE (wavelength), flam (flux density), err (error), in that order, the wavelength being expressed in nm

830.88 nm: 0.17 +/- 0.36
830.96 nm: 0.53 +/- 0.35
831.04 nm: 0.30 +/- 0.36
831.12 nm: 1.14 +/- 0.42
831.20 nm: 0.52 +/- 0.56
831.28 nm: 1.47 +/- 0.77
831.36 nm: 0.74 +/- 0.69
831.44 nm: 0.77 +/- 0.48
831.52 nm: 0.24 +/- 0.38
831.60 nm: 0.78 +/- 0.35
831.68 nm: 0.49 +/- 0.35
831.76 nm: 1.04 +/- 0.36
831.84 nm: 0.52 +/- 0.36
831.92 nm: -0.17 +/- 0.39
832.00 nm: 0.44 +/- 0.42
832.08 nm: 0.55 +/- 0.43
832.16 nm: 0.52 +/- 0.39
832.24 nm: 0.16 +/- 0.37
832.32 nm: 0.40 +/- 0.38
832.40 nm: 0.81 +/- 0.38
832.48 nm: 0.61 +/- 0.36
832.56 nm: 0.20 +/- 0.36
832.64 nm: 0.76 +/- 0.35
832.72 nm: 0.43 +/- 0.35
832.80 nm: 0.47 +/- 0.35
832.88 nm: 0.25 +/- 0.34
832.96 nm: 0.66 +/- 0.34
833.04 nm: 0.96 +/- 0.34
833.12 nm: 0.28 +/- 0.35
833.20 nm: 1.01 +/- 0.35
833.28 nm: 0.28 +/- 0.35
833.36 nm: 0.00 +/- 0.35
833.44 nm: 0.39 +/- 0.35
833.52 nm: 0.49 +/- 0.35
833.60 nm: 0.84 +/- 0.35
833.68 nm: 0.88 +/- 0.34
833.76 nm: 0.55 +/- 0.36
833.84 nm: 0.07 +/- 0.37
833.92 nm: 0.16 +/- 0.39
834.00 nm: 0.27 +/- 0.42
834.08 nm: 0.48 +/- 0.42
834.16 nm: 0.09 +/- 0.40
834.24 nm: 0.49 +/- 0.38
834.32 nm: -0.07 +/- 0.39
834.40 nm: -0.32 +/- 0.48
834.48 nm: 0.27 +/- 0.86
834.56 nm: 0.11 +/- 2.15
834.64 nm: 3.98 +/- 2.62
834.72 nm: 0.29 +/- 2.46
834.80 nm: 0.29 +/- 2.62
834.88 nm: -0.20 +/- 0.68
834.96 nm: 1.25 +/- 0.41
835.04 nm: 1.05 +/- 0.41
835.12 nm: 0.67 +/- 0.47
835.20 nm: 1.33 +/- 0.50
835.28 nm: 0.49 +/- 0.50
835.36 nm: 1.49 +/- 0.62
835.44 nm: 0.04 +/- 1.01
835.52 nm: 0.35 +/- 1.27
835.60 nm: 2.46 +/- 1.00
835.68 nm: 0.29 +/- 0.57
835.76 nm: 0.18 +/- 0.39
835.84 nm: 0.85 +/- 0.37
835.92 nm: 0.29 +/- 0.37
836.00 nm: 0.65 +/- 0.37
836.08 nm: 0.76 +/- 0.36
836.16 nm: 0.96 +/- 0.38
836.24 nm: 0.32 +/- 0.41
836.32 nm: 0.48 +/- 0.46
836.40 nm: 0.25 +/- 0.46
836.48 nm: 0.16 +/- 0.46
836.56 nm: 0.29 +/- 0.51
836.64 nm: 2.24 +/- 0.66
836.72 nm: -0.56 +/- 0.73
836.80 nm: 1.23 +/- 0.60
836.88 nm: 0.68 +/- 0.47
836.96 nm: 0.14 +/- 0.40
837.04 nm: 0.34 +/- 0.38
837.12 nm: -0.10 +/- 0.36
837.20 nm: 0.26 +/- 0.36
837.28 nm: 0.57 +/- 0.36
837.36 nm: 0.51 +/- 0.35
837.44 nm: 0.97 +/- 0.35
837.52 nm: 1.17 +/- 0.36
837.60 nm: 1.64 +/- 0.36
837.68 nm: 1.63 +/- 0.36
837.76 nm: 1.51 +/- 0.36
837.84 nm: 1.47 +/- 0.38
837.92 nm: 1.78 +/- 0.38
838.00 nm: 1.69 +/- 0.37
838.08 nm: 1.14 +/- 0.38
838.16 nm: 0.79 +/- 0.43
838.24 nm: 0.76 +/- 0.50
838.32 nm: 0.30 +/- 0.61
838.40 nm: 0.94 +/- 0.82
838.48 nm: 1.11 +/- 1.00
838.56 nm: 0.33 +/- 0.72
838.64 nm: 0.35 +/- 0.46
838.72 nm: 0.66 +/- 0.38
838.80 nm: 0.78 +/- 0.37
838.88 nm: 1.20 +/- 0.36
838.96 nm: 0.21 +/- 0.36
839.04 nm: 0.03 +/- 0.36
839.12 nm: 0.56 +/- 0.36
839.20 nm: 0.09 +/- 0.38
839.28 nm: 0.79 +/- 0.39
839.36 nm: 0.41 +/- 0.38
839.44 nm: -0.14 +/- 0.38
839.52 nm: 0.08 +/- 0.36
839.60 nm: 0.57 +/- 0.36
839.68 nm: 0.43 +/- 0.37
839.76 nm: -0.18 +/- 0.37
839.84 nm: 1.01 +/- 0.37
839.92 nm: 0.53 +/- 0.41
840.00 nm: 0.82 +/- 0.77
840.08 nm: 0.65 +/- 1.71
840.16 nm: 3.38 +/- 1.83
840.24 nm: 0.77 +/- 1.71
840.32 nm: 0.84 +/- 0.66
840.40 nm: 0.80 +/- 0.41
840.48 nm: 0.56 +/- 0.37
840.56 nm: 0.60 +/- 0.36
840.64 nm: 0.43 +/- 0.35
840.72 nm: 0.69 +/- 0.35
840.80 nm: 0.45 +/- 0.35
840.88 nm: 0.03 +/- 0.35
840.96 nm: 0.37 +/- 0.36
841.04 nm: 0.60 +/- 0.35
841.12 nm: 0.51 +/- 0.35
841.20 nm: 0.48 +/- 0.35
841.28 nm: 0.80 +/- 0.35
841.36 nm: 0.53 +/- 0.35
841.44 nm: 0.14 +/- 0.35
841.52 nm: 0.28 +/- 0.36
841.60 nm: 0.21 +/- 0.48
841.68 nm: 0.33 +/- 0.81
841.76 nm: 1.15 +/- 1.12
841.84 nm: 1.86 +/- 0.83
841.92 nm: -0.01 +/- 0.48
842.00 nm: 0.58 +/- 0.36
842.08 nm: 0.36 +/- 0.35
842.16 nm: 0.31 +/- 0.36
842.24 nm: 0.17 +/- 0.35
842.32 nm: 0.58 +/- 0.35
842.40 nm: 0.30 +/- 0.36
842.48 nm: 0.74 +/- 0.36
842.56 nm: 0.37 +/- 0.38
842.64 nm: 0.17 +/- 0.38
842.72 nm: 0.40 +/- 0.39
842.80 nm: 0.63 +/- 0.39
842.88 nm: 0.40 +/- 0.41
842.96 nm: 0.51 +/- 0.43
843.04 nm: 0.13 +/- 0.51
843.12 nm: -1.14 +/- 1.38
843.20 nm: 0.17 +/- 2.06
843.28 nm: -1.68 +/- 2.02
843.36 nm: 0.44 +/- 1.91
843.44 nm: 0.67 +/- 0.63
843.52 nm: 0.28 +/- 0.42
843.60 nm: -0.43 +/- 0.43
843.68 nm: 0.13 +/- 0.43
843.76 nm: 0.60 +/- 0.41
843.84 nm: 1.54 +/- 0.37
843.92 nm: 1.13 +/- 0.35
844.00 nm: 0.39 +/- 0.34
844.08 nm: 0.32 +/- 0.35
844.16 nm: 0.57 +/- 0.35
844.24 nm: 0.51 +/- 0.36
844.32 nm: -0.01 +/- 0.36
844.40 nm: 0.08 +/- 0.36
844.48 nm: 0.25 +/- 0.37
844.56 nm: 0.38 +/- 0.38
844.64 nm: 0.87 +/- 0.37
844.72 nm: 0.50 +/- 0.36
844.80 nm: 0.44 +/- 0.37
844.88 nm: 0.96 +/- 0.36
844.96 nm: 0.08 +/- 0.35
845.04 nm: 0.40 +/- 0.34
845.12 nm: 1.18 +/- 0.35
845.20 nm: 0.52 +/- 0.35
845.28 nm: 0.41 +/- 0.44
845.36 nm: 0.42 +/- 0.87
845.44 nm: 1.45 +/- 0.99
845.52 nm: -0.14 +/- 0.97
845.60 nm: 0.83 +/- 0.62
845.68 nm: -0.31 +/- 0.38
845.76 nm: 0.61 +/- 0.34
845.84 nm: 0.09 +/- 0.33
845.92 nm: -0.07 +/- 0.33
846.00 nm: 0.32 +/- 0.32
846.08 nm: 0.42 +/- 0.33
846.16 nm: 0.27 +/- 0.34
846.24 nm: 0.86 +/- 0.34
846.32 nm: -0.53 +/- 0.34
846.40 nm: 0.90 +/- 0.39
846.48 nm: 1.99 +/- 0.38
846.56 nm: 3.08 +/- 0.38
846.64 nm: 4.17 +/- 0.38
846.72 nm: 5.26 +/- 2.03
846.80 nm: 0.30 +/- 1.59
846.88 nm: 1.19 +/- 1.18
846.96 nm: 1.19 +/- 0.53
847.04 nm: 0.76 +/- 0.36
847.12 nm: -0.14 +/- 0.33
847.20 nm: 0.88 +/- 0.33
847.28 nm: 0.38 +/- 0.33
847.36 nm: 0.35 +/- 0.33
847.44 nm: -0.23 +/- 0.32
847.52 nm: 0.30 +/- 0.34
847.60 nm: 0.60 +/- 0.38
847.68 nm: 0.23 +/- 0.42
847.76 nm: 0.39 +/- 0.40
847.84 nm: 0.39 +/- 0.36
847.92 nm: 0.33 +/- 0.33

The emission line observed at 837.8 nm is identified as Hgamma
